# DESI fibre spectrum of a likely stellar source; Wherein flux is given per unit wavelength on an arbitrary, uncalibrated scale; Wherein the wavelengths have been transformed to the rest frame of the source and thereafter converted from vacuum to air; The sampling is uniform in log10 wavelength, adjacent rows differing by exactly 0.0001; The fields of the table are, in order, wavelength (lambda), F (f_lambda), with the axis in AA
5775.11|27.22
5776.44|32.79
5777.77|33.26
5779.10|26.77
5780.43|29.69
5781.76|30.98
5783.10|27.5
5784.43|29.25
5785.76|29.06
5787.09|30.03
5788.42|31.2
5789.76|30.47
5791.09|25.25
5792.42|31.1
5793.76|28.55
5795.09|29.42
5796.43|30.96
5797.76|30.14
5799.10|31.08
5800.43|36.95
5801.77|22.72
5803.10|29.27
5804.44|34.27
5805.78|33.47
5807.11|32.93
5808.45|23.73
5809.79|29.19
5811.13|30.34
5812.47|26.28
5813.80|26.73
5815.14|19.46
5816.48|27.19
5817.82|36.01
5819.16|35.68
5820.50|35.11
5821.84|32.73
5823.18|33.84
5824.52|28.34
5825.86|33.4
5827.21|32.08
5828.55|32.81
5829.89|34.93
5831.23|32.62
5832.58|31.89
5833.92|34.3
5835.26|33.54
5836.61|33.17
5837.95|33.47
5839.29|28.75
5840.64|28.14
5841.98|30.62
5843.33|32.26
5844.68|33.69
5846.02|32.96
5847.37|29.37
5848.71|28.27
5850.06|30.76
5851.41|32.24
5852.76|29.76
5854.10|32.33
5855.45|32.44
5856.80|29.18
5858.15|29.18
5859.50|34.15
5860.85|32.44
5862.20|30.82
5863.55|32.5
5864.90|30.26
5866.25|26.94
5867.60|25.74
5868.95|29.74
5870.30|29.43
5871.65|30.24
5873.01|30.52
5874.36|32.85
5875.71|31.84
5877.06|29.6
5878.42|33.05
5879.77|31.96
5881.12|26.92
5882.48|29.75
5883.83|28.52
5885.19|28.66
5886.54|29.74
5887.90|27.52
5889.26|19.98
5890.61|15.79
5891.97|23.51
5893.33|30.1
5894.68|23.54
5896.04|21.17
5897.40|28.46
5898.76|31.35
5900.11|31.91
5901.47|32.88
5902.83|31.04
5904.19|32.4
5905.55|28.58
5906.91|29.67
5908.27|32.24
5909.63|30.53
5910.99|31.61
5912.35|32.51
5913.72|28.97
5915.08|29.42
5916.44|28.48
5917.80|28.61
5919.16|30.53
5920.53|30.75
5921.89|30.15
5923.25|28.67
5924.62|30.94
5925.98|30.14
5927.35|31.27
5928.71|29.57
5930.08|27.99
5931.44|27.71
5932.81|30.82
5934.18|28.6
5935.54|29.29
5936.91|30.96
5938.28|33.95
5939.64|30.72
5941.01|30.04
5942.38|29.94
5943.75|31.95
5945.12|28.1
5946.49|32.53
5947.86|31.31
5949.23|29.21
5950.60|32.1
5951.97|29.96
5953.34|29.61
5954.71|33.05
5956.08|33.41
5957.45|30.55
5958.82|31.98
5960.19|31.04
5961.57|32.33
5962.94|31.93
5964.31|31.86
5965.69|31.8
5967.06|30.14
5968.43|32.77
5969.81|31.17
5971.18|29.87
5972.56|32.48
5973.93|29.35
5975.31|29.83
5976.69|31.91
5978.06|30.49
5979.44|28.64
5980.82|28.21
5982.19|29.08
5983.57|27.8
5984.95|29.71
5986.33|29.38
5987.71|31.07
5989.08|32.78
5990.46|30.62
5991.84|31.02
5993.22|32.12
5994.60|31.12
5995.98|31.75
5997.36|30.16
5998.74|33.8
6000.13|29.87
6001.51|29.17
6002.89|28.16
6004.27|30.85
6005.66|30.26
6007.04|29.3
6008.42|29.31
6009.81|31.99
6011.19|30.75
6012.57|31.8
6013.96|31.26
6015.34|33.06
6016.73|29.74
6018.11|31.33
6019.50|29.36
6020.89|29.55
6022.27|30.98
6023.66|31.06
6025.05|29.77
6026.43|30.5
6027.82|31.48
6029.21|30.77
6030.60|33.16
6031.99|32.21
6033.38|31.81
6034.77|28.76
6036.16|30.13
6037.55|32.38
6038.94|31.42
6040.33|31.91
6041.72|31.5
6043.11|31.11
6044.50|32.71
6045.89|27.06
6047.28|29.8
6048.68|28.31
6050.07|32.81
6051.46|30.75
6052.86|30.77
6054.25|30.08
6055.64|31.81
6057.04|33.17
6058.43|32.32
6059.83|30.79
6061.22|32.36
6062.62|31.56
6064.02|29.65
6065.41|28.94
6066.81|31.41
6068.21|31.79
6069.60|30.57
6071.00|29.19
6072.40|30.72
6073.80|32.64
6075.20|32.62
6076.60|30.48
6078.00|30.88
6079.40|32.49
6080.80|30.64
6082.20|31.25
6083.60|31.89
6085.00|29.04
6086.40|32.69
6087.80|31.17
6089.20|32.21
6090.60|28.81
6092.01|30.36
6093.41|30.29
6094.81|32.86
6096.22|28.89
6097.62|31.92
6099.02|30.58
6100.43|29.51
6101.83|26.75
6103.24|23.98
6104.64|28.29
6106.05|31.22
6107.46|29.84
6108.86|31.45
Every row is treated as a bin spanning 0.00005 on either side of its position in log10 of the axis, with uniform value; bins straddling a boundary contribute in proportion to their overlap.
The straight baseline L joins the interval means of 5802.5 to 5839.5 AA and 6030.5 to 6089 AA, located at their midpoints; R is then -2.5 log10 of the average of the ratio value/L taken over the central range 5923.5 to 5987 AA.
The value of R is 0.02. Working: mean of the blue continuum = 31.3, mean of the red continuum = 31.1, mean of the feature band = 30.5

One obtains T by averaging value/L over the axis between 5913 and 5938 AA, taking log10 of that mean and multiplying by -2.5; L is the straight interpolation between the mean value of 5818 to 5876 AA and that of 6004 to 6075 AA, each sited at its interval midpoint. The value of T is 0.06 mag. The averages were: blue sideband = 31.6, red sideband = 30.9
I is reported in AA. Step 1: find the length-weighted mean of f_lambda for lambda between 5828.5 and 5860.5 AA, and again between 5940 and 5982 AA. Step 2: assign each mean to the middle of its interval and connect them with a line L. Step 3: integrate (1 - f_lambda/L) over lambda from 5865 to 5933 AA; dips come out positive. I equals 4.8 AA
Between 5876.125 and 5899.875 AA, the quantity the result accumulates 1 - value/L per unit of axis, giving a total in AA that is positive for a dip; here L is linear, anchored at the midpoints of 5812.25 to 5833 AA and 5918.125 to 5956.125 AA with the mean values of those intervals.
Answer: 2.8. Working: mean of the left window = 31.3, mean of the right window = 30.4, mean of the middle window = 27.2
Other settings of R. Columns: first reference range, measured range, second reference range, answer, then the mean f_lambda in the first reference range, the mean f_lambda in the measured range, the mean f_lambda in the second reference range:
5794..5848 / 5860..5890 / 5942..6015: 0.05 mag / 31.1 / 29.5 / 30.8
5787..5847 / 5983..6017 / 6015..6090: 0.01 mag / 30.9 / 30.7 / 31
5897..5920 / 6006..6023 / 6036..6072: 0.01 mag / 30.6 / 30.7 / 30.9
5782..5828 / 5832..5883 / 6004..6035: -0.02 mag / 30.1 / 30.9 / 30.9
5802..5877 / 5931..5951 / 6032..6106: 0.01 mag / 30.9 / 30.5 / 30.7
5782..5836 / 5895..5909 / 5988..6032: 0.03 mag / 30.6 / 29.8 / 30.9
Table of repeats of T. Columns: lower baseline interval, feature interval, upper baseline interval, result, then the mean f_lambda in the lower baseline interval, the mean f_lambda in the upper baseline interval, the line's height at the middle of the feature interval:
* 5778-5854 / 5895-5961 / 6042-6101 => 0.02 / 30.7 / 30.9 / 30.8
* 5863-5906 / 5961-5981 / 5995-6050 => -0.03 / 28.6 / 30.7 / 30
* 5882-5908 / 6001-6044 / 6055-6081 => -0.02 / 27.7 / 31.3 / 30.3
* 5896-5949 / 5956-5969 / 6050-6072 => -0.04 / 30.2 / 31.1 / 30.5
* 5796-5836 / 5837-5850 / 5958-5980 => 0.01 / 31.1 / 31.1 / 31.1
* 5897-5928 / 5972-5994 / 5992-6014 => 0.01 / 30.5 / 30.7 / 30.7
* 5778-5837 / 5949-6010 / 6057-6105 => 0.00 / 30.6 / 30.6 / 30.6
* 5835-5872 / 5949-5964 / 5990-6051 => -0.02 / 30.8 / 30.8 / 30.8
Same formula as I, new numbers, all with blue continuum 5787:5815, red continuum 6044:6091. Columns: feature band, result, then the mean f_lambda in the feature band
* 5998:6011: 0.1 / 30.3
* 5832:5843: -0.8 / 31.8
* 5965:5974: -0.2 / 31.2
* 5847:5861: -0.5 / 30.9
